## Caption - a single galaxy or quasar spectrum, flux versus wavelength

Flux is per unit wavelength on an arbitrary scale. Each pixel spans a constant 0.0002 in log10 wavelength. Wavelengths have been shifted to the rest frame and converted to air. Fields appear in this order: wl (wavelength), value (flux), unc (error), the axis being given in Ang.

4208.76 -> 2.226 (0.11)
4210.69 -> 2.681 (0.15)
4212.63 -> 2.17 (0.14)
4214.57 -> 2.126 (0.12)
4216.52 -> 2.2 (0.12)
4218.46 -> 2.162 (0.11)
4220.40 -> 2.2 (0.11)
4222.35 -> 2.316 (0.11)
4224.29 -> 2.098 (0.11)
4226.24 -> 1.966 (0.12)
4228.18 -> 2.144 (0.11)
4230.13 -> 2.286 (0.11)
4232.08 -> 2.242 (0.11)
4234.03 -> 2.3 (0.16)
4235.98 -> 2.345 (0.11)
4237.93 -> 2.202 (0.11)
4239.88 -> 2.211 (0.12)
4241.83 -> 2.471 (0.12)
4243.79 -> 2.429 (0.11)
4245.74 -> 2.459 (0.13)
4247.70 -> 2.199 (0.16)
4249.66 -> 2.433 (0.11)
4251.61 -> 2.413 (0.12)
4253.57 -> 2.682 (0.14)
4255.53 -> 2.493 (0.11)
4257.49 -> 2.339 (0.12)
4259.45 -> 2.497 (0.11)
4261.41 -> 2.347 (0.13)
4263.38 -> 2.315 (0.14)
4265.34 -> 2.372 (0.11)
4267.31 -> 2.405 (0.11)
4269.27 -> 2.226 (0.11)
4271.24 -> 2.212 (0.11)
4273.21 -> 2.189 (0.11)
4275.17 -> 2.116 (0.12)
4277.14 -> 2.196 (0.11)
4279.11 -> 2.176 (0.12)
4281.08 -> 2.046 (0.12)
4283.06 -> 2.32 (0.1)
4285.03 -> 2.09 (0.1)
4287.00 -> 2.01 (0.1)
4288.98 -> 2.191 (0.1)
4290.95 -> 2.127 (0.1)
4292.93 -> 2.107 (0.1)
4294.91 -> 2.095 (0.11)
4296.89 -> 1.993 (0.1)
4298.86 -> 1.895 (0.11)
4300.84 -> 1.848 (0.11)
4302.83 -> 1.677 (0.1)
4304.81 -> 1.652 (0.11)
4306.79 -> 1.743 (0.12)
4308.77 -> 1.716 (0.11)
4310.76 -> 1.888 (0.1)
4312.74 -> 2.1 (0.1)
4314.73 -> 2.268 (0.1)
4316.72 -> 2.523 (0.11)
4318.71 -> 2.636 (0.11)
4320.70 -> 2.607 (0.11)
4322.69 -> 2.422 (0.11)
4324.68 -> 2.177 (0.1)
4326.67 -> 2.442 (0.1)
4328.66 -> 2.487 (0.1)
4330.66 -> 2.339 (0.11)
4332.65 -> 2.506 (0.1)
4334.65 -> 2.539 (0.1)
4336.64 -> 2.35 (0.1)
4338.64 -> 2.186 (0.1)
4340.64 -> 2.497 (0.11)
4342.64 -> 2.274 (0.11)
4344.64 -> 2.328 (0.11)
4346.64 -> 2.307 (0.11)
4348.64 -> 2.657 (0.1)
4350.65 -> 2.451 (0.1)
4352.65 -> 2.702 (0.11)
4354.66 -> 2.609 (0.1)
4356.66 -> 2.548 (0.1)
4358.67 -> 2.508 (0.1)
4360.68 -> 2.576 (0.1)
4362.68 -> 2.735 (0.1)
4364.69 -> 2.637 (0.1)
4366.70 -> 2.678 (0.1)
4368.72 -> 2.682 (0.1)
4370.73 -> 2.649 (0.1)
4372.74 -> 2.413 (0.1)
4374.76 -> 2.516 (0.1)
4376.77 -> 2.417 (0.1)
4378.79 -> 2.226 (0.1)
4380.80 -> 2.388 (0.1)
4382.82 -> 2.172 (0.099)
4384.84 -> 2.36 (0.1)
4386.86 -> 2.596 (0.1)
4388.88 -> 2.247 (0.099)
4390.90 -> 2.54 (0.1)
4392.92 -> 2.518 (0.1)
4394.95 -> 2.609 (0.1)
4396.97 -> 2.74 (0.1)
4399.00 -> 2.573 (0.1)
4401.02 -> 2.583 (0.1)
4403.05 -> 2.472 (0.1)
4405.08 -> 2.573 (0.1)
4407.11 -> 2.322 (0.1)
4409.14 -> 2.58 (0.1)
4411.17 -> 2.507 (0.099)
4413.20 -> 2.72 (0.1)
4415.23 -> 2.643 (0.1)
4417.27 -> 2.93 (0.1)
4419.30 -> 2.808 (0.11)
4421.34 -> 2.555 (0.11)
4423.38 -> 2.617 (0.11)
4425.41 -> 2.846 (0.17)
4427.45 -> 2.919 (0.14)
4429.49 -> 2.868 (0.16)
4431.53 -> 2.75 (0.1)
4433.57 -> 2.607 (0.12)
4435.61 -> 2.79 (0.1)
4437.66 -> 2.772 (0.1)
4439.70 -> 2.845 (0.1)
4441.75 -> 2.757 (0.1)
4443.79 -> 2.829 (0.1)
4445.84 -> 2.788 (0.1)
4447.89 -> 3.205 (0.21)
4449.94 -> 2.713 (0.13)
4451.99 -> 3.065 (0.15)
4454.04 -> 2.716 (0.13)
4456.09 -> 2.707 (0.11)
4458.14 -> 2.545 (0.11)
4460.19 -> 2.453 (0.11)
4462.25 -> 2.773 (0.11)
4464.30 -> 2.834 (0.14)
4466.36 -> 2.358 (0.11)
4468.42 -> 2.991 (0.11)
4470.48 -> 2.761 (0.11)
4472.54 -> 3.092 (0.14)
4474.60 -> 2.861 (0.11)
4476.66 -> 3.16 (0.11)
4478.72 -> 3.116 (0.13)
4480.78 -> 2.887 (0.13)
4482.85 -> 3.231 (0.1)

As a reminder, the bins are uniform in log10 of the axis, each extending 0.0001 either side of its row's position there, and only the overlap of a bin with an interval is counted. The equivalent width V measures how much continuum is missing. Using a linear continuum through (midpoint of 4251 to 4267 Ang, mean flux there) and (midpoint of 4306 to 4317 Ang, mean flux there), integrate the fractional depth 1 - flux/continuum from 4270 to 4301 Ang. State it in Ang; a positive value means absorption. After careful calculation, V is 1.6 Ang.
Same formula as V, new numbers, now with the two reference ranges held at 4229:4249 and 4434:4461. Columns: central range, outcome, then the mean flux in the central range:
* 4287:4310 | 5.0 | 1.92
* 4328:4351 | 1.2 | 2.41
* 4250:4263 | -0.6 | 2.45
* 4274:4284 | 1.0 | 2.17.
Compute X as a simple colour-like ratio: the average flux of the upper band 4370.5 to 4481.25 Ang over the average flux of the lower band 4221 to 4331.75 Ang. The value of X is 1.2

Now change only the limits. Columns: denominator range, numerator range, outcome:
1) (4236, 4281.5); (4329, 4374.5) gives 1.08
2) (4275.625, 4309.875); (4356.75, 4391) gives 1.25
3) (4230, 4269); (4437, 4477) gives 1.18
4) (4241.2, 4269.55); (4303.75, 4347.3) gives 0.94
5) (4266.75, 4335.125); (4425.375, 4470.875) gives 1.28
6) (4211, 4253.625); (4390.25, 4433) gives 1.17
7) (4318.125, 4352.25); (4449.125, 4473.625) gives 1.13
